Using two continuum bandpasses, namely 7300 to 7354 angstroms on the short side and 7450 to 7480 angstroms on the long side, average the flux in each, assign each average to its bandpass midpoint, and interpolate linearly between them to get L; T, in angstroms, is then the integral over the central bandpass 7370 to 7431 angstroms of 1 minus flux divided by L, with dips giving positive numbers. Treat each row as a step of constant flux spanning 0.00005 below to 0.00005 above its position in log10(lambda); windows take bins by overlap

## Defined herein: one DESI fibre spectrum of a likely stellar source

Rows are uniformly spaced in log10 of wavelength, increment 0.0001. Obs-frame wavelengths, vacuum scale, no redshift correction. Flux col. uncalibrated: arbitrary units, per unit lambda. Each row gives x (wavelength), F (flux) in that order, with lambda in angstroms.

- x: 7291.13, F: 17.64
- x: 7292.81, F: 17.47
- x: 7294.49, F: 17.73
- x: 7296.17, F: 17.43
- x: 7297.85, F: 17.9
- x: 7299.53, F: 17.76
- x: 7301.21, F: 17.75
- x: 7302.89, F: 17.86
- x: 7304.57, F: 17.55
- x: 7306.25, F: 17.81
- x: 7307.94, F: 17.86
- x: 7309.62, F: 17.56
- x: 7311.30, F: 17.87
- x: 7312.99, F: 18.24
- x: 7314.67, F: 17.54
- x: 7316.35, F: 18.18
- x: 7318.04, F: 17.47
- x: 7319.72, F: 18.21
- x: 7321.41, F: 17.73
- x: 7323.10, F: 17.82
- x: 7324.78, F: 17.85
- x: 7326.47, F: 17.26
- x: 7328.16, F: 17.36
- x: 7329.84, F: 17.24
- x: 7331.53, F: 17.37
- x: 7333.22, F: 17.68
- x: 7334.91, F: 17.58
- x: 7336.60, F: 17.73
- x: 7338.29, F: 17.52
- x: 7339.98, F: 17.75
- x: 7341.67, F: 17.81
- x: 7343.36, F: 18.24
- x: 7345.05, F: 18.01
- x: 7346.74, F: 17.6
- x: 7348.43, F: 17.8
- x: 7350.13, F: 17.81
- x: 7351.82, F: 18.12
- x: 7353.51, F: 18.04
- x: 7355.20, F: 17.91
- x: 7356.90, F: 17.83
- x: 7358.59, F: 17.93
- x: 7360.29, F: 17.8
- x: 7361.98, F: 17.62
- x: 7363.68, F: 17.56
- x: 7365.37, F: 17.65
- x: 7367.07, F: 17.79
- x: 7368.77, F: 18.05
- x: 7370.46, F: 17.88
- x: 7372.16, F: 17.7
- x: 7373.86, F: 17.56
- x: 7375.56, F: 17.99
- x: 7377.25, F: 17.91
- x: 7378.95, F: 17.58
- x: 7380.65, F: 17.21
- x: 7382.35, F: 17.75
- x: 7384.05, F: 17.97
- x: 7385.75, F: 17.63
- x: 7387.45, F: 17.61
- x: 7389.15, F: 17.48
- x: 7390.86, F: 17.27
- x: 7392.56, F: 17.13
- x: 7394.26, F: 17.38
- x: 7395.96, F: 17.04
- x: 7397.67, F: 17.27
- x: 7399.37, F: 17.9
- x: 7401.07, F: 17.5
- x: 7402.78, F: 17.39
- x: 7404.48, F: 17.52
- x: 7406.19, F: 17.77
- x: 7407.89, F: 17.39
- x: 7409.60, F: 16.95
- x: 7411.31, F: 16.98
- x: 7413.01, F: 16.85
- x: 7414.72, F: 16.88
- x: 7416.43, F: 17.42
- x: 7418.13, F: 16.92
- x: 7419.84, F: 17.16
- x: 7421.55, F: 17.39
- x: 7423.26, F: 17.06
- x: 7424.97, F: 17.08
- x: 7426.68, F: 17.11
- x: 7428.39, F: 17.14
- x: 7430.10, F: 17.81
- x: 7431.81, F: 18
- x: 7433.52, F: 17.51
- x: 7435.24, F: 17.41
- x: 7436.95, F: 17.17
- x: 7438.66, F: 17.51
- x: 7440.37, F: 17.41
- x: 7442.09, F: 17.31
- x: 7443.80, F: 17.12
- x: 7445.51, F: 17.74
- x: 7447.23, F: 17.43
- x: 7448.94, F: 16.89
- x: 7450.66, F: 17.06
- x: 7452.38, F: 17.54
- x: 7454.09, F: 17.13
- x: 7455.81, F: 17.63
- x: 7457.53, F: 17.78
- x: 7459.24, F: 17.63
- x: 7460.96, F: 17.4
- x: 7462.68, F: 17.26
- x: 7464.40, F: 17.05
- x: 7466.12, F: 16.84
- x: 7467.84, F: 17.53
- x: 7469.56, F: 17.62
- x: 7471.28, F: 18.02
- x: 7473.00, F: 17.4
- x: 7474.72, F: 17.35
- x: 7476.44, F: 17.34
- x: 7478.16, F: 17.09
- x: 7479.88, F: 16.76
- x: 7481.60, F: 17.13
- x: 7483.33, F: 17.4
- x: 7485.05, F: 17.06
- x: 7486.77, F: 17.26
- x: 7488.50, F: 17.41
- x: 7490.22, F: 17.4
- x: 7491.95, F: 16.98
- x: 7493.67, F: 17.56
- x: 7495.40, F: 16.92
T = 0.5 angstroms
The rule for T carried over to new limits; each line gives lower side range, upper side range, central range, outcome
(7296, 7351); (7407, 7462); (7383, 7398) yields 0.0 angstroms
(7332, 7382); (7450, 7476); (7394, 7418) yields 0.4 angstroms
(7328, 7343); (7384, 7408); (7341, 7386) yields -0.7 angstroms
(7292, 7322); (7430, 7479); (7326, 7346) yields 0.1 angstroms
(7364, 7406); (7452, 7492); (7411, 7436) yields 0.3 angstroms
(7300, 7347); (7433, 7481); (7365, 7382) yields -0.1 angstroms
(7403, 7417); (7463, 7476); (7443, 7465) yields 0.0 angstroms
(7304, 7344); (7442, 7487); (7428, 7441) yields -0.1 angstroms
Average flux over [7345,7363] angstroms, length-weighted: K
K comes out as 17.8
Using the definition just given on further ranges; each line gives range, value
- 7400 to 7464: 17.3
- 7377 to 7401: 17.5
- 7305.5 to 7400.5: 17.7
